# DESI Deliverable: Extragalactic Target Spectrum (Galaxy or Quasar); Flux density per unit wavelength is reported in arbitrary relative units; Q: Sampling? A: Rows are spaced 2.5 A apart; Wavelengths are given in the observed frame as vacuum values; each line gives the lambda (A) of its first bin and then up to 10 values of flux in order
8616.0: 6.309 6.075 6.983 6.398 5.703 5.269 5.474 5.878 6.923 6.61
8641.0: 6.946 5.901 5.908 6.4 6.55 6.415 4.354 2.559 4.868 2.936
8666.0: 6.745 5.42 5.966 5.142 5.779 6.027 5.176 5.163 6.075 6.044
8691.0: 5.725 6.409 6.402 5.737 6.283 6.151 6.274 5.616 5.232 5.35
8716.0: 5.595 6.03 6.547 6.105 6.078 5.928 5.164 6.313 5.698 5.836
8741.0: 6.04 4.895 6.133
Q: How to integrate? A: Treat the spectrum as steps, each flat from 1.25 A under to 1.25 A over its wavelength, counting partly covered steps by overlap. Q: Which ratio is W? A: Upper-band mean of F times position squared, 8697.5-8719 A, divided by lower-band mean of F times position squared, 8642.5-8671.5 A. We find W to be 1.10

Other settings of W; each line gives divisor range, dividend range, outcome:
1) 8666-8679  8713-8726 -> 1.05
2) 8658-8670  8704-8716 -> 1.23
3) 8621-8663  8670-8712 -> 1.03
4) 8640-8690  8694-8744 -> 1.08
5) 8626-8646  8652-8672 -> 0.81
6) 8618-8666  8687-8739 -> 1.06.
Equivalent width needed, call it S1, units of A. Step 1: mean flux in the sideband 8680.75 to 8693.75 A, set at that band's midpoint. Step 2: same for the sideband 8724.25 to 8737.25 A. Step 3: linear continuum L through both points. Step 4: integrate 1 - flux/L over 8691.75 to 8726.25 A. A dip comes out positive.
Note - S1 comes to -1.05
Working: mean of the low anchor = 5.76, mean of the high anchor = 5.85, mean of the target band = 5.98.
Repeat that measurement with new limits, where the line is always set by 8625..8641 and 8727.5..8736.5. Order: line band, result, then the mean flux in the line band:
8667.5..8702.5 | 0.6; 5.82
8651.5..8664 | 3.2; 4.44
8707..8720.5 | 0.5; 5.63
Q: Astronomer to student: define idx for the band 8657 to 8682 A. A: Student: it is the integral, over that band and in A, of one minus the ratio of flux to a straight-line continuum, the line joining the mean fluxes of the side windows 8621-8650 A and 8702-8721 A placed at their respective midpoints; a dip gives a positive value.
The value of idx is 3.95 A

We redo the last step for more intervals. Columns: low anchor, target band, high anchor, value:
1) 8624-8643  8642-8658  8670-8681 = 0.4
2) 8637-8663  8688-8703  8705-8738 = -0.9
